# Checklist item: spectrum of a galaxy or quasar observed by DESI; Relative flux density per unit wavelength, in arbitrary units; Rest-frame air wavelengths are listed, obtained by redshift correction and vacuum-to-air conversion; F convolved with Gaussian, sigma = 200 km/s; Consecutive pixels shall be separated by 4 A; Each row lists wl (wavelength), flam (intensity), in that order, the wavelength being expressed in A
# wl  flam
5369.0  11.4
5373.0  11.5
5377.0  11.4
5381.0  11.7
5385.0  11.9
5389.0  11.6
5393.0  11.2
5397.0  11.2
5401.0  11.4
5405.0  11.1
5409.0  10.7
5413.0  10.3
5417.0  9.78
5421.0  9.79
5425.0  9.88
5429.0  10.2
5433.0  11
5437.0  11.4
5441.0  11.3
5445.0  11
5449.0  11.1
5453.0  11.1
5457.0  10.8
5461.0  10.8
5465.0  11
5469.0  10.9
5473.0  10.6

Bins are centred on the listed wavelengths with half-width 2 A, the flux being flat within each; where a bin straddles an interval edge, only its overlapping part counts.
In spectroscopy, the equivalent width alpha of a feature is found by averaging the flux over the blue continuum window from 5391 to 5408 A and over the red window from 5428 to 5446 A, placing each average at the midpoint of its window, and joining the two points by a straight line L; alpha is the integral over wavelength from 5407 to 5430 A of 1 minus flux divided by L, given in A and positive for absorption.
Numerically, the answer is 2.1 A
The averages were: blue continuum 11.2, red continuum 11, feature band 10.1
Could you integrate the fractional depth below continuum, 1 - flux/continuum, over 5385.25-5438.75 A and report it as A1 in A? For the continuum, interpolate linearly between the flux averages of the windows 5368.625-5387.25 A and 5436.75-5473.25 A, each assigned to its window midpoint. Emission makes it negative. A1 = 2.67 A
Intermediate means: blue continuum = 11.6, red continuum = 11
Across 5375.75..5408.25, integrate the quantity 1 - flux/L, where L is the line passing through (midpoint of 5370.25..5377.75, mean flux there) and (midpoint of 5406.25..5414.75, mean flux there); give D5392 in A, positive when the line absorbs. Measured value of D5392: -1.2 A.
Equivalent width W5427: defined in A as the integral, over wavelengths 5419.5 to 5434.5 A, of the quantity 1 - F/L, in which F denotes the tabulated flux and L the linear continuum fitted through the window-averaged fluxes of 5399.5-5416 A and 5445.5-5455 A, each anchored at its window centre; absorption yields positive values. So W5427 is 0.99 A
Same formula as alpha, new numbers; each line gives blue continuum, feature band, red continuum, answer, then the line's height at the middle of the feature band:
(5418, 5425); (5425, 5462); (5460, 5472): -2.0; 10.3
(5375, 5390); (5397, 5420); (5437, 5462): 1.5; 11.4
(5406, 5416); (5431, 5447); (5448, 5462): -0.6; 10.8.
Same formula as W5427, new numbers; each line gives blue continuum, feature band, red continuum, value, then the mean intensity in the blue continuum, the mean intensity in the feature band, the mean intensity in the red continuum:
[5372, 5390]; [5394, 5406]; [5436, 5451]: 0.26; 11.6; 11.2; 11.2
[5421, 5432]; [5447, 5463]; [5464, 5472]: -0.46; 10.1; 10.9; 10.9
